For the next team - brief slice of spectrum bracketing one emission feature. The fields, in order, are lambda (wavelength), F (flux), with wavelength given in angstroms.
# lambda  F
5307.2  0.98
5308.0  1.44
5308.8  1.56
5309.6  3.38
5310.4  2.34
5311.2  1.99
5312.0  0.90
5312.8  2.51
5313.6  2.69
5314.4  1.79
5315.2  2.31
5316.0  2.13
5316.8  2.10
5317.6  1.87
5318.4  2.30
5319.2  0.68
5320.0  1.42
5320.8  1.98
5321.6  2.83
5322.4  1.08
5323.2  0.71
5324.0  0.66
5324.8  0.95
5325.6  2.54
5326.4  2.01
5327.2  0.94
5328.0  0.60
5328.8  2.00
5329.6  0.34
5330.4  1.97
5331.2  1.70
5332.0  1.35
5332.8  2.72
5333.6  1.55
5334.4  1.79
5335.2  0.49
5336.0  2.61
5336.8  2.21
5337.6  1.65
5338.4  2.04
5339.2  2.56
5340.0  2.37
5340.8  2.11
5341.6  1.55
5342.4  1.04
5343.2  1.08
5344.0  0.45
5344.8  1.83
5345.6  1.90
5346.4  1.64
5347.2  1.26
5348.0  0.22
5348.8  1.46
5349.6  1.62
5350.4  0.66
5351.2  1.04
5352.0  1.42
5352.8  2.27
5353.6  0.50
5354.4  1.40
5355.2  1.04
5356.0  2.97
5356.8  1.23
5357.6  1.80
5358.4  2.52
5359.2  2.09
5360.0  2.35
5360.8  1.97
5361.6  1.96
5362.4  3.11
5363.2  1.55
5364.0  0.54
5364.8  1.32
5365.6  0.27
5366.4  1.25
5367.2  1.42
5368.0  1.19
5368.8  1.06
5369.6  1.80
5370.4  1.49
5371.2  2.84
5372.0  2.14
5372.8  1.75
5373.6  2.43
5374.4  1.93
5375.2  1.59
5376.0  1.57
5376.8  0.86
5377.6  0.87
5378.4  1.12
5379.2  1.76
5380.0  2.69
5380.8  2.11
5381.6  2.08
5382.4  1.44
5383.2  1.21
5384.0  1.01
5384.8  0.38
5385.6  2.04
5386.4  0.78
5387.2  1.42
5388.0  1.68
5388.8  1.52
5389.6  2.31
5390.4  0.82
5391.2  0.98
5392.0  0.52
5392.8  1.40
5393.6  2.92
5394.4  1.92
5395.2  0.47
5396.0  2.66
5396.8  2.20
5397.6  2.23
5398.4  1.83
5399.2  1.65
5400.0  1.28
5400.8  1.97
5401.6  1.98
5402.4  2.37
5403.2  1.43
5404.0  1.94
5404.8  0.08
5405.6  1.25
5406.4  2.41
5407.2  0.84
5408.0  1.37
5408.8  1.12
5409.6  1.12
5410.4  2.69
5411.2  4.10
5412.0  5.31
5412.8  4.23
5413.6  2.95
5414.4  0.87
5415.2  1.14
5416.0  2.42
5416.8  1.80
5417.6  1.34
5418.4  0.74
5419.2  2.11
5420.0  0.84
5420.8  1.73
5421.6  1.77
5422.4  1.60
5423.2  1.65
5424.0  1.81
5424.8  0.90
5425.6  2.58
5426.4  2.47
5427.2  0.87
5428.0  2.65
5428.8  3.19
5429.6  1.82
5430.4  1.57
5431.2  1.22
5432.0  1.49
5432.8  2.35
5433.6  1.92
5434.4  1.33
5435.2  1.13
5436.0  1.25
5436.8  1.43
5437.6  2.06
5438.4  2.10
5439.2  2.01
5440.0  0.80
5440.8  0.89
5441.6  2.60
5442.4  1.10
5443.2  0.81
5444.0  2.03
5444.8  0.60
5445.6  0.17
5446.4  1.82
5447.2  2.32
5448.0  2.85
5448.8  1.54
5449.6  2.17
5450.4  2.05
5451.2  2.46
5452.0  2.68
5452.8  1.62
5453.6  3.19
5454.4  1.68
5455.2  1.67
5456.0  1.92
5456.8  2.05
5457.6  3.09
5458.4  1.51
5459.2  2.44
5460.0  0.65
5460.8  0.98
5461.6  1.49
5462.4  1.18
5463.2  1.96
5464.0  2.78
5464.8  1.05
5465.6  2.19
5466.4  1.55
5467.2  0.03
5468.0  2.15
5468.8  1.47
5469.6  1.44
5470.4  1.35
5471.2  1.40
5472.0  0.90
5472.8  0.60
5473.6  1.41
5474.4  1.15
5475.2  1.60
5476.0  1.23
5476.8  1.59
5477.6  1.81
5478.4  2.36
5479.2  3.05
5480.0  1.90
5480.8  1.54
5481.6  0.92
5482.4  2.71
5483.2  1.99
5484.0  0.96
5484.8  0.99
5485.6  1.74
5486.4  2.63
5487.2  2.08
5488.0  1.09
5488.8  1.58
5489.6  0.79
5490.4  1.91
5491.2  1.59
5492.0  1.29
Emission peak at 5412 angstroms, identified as H-beta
